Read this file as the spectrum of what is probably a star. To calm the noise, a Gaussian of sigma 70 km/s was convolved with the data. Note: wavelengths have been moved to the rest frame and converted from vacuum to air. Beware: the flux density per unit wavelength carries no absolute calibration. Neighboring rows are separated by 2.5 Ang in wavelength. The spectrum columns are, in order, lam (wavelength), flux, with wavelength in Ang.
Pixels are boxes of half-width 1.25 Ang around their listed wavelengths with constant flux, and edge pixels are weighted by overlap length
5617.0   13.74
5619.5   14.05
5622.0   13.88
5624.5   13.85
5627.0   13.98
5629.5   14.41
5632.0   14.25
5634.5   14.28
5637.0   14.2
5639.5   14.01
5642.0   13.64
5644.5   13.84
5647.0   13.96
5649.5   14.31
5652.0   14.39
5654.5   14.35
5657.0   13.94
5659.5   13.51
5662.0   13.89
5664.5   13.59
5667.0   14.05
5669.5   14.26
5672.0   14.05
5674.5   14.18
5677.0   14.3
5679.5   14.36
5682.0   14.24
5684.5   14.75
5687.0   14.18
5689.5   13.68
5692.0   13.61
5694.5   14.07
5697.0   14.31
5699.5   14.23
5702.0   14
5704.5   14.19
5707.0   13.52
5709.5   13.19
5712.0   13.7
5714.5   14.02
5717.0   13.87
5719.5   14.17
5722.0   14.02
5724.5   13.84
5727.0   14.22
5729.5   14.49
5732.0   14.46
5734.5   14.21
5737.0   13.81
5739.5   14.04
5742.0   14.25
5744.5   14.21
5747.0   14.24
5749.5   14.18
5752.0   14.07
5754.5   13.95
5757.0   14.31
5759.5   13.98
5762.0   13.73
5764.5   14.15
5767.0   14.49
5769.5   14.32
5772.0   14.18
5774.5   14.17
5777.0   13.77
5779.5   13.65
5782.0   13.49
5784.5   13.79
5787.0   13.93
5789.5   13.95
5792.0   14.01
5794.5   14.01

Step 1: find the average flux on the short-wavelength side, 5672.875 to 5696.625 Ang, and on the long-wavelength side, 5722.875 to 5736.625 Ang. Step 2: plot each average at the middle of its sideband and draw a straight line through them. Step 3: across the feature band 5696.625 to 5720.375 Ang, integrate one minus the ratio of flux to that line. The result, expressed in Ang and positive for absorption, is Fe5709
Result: 0.5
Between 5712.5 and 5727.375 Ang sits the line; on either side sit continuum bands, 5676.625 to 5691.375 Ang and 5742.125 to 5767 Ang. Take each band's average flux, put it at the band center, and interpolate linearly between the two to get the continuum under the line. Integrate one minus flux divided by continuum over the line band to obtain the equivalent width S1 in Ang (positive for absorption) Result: 0.2 Ang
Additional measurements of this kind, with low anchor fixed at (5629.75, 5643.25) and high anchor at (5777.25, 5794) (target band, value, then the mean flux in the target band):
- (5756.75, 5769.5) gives -0.3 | 14.1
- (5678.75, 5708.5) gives -0.2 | 14.1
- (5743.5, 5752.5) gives -0.2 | 14.2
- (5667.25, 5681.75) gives -0.2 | 14.2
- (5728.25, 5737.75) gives -0.2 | 14.3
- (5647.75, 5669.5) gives 0.1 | 14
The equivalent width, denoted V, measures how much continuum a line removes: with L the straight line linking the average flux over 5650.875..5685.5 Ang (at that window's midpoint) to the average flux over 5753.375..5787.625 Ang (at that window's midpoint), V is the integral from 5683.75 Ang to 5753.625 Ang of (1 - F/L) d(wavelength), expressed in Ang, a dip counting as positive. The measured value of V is 0.06 Ang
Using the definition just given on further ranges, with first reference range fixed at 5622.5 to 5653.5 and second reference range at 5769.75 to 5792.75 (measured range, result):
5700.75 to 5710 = 0.2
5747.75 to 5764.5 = -0.1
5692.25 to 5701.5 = -0.1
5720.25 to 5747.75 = -0.4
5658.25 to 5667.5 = 0.2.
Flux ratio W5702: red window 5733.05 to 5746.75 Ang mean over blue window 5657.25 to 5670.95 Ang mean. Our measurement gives 1.0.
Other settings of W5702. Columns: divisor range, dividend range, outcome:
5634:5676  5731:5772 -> 1.01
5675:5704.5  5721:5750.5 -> 1.00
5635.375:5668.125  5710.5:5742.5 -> 1.01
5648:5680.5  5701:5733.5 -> 0.99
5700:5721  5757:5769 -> 1.02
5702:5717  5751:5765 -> 1.02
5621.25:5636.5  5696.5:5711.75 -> 0.98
